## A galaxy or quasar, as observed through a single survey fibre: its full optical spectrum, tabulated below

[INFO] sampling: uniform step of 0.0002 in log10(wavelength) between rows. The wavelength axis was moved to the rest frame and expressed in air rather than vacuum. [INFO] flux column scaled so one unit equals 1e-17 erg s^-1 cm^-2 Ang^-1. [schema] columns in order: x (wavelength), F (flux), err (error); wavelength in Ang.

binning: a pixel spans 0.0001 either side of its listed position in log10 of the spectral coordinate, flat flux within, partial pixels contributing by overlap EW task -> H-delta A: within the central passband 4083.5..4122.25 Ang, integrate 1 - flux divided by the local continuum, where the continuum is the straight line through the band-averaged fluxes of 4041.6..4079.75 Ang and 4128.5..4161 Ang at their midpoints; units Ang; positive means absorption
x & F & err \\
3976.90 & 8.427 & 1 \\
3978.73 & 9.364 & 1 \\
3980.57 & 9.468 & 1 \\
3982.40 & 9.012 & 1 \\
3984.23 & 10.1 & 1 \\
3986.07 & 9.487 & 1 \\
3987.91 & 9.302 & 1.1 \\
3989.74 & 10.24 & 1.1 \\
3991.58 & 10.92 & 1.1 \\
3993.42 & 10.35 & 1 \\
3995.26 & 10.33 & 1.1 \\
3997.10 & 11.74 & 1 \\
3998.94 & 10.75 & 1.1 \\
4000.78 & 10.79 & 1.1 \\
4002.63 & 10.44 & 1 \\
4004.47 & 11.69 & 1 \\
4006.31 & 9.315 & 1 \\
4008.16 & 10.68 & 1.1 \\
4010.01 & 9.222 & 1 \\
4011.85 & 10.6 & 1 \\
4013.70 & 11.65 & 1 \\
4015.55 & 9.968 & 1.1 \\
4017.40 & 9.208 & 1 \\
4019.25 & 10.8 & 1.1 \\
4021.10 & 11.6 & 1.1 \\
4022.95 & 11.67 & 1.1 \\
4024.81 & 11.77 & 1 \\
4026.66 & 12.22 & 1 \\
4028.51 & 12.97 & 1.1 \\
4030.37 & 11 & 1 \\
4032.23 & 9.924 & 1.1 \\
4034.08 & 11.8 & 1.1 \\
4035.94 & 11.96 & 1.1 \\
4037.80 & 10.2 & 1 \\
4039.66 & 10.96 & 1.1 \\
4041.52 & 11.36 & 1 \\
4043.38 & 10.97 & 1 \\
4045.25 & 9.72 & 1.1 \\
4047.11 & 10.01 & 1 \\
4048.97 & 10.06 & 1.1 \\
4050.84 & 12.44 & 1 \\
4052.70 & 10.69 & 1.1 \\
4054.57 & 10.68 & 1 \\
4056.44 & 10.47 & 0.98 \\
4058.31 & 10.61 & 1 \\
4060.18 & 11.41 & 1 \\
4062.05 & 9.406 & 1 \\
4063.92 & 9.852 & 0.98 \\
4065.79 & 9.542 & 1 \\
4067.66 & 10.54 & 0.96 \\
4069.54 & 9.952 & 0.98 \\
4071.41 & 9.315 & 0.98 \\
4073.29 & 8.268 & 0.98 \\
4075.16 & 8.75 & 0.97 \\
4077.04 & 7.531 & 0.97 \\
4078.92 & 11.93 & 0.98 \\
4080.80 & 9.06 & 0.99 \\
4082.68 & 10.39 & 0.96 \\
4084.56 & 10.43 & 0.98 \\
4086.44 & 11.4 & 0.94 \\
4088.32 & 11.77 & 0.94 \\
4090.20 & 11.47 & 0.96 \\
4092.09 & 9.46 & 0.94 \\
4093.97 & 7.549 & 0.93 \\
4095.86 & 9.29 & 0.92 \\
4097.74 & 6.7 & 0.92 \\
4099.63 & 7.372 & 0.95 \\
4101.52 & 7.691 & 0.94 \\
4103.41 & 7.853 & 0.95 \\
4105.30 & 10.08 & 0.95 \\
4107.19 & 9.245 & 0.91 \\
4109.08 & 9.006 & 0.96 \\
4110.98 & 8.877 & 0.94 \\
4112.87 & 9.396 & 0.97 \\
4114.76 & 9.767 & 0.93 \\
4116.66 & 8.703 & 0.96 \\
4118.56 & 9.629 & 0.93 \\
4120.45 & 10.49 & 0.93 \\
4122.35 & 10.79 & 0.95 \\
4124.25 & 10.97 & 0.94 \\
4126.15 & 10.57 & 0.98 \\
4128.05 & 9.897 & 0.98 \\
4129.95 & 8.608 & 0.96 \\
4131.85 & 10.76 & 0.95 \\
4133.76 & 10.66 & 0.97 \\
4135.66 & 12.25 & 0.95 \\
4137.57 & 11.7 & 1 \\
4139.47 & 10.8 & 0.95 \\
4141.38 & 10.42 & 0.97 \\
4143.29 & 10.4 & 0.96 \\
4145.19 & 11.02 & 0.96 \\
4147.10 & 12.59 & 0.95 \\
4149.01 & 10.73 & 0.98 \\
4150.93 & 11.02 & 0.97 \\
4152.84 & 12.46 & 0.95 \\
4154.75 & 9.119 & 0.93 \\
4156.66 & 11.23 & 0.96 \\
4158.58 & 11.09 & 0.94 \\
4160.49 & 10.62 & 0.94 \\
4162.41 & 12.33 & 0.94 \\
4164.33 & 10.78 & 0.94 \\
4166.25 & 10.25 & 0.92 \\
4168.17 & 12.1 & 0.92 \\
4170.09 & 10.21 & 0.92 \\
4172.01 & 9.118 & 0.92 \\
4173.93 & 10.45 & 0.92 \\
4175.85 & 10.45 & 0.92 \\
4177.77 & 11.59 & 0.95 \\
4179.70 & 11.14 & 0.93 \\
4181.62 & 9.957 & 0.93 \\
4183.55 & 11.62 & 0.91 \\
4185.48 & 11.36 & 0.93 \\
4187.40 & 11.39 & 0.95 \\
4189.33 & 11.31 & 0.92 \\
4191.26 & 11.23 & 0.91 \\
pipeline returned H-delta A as 4.3 Ang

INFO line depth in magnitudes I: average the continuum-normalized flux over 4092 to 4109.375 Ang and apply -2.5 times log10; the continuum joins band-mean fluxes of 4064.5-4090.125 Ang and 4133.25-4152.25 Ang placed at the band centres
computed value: 0.24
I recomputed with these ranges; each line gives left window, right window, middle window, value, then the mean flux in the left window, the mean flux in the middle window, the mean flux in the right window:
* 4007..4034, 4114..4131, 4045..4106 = 0.073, 11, 9.75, 9.94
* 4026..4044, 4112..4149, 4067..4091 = 0.093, 11.3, 10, 10.5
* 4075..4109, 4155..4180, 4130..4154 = -0.081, 9.34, 11.1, 10.8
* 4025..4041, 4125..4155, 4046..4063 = 0.065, 11.4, 10.6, 10.9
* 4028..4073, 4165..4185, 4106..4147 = 0.044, 10.6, 10.2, 10.7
